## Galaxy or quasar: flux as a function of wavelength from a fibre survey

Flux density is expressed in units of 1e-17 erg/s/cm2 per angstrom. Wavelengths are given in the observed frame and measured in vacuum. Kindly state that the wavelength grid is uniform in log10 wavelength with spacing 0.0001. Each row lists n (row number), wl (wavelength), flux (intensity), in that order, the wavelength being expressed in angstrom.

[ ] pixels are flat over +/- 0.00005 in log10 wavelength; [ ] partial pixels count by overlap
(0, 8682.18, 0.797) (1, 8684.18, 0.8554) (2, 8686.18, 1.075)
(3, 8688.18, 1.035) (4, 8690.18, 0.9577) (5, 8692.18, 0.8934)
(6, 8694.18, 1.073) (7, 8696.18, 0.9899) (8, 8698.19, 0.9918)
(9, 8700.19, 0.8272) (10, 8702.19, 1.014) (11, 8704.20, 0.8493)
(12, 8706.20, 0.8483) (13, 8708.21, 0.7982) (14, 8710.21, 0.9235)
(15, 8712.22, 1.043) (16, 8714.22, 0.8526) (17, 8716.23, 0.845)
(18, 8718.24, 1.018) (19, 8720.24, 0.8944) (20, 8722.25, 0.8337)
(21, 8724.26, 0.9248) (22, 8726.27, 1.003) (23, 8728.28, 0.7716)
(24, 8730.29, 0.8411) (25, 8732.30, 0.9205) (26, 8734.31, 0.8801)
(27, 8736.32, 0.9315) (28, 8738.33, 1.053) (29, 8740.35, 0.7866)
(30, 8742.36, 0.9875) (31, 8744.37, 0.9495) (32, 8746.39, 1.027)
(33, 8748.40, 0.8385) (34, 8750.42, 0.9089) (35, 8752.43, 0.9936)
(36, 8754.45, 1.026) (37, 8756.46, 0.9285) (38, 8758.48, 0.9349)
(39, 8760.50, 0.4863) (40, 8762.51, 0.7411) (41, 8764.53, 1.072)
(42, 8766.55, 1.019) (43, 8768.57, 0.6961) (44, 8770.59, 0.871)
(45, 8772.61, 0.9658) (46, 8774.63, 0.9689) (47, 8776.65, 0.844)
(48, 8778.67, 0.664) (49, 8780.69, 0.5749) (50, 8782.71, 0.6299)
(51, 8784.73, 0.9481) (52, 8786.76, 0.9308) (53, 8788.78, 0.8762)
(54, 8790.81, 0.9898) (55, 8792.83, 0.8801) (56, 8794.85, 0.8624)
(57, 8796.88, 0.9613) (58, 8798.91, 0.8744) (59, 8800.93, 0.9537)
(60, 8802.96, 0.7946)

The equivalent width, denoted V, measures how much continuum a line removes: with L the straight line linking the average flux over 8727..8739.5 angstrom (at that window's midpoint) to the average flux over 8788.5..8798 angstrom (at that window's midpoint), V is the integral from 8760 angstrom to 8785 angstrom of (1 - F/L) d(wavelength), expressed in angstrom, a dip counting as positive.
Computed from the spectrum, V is 2.8 angstrom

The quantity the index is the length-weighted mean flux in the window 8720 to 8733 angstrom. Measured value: 0.882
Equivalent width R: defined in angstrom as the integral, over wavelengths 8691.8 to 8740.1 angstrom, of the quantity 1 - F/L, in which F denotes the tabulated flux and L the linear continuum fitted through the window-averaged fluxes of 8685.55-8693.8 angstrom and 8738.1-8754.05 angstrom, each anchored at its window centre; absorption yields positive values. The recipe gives 2.6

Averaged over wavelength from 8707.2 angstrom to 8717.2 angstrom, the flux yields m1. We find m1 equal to 0.893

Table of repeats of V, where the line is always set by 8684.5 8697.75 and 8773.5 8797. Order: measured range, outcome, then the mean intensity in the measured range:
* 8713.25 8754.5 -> 0.4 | 0.916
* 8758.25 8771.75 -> 0.7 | 0.827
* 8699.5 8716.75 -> 1.4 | 0.891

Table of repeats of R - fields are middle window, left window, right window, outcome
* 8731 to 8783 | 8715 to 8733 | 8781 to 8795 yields 0.04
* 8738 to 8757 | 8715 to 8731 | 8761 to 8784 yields -2.05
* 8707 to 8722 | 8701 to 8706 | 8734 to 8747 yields 0.29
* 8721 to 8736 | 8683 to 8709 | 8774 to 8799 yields 0.34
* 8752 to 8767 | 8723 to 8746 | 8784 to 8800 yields 0.38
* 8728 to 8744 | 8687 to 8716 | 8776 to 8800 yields -0.17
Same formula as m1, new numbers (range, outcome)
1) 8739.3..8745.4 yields 0.908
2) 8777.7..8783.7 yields 0.623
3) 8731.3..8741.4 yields 0.915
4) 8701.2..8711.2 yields 0.886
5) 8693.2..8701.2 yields 0.97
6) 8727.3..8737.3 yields 0.869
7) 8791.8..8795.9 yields 0.874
